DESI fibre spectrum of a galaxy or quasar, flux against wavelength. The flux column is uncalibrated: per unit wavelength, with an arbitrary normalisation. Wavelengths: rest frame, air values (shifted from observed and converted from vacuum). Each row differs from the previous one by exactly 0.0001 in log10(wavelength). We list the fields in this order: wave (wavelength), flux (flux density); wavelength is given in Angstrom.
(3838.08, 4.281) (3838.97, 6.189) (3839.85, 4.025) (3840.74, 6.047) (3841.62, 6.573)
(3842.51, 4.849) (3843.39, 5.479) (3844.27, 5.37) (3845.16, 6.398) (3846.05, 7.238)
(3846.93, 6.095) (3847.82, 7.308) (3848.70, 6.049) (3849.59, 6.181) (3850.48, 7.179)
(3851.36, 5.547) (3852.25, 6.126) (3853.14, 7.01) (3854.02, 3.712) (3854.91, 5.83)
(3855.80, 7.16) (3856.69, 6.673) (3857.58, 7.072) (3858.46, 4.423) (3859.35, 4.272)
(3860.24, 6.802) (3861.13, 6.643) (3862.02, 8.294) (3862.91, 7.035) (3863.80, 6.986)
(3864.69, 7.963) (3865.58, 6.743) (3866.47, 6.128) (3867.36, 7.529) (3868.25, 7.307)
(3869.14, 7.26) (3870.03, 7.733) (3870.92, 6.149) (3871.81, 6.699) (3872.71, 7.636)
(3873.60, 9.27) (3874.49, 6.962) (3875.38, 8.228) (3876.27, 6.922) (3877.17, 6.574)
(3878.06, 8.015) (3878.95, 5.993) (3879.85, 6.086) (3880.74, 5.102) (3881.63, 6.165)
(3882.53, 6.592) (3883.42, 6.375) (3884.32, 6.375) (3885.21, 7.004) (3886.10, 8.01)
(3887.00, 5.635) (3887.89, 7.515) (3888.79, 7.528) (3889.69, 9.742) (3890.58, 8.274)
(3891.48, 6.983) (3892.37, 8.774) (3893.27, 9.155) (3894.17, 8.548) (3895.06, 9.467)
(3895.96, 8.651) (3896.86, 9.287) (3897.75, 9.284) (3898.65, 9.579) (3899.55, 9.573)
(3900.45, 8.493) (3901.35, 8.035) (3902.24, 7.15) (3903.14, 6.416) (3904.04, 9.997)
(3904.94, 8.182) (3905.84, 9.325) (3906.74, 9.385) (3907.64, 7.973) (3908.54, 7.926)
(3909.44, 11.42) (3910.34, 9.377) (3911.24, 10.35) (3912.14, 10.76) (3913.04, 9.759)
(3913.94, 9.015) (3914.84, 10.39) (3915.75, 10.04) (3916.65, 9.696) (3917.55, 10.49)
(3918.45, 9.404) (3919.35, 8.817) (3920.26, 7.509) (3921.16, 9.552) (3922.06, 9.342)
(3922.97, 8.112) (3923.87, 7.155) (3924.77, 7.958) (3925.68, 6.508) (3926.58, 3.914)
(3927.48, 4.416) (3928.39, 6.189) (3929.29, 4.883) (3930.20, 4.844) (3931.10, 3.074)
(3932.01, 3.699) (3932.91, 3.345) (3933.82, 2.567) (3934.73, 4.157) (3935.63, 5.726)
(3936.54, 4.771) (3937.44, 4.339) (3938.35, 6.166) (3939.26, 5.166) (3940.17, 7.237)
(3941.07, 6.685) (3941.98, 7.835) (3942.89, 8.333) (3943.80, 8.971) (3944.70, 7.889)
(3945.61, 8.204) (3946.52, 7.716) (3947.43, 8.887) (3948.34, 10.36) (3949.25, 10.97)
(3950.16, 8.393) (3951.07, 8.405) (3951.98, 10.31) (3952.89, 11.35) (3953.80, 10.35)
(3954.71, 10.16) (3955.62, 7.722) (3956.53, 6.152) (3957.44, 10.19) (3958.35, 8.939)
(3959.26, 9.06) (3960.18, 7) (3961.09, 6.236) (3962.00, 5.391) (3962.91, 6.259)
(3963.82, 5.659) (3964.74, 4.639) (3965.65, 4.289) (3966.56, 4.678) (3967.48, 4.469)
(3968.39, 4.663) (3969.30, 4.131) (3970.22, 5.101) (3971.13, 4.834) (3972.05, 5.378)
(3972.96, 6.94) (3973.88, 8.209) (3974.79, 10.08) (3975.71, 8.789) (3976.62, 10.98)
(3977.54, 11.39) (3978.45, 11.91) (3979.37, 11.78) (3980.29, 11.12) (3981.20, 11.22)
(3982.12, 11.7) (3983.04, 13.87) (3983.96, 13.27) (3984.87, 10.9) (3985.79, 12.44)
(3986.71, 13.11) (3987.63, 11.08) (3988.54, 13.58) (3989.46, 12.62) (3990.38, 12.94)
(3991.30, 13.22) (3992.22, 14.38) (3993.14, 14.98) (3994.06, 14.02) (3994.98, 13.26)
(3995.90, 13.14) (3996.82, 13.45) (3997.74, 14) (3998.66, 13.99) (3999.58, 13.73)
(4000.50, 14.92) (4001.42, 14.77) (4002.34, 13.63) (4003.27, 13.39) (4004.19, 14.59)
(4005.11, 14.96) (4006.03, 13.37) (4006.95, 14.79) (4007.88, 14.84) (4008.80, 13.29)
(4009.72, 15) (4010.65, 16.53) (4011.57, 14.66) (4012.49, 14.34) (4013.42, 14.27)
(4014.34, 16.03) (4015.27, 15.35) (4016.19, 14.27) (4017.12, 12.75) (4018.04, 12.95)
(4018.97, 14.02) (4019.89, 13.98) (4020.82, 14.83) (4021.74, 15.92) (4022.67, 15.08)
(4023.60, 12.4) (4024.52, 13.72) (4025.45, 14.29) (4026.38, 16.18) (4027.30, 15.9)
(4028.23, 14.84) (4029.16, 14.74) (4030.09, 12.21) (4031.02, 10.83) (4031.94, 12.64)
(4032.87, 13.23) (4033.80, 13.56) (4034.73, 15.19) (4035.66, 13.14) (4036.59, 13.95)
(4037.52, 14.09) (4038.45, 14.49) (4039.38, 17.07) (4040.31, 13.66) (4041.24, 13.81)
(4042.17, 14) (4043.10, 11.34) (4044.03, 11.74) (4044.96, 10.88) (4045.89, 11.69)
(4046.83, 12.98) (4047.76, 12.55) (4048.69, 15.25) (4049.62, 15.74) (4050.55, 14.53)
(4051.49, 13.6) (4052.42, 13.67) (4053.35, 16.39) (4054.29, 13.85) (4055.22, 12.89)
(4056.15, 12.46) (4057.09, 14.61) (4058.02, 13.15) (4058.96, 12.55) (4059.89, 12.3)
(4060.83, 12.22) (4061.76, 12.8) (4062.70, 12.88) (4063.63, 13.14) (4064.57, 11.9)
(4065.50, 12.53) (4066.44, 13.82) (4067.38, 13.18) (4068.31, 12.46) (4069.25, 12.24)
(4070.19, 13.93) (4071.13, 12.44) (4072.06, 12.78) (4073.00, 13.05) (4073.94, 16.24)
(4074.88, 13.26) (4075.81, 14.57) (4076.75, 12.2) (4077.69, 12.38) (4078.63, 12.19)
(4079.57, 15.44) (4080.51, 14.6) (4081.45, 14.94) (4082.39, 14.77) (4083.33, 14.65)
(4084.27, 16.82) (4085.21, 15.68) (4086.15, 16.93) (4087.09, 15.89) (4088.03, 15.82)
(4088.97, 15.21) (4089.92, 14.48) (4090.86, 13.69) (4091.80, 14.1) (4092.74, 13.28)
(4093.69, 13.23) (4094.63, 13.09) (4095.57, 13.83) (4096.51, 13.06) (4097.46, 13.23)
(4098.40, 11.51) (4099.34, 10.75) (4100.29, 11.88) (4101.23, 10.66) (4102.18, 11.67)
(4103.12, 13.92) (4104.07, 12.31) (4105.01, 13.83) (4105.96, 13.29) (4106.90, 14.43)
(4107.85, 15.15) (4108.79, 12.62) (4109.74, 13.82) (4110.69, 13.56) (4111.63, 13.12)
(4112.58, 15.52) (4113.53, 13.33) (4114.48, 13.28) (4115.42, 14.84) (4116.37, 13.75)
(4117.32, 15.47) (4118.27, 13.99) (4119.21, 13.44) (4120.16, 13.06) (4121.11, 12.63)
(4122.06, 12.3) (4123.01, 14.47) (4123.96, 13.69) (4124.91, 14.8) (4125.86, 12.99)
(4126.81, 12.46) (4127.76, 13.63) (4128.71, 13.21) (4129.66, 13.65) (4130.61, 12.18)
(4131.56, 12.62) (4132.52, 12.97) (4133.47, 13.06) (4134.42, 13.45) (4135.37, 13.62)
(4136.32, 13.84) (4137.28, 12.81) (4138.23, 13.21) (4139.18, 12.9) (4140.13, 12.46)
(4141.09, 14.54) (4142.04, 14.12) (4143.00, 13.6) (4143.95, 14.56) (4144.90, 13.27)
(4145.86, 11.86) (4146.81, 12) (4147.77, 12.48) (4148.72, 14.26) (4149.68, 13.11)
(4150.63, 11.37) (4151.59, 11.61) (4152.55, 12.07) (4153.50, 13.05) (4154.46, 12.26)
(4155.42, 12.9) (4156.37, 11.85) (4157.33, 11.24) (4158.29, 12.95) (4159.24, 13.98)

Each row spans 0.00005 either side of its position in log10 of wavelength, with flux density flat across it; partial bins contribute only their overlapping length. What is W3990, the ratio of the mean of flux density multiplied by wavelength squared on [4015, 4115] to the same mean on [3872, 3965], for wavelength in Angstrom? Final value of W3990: 1.9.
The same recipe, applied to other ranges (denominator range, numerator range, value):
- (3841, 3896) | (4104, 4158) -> 2.20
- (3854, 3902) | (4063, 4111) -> 2.06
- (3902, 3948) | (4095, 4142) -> 1.96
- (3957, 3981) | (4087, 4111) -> 1.92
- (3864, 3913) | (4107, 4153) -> 1.90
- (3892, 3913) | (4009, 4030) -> 1.71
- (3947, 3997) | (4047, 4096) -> 1.51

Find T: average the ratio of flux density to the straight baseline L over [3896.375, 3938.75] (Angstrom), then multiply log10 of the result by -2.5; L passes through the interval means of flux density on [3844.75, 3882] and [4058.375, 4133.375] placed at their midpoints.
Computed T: 0.08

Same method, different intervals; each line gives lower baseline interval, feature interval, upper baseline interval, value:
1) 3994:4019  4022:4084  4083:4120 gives 0.034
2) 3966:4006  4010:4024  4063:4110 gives -0.204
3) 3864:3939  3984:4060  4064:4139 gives -0.236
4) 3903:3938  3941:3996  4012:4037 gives 0.135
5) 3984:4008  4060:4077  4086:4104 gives 0.029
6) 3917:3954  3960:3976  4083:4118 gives 0.398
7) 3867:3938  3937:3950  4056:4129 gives 0.141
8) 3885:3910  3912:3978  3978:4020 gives 0.421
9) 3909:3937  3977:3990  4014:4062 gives -0.135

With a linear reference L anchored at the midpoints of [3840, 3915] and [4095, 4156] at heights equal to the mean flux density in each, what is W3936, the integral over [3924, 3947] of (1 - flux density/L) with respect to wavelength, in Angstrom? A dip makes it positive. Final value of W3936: 7.8 Angstrom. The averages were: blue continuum 7.42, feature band 5.81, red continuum 13.2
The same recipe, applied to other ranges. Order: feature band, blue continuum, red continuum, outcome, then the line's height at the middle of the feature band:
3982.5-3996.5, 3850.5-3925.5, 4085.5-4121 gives -3.38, 10.6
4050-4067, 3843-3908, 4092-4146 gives -2.18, 11.8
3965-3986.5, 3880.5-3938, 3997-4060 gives 4.72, 11.2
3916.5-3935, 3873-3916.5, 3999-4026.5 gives 6.32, 9.87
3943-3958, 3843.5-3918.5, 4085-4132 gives 0.54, 9.45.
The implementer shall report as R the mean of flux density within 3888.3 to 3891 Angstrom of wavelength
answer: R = 8.49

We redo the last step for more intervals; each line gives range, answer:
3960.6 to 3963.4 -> 5.99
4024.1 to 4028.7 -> 15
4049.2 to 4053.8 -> 14.8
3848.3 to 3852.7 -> 6.21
